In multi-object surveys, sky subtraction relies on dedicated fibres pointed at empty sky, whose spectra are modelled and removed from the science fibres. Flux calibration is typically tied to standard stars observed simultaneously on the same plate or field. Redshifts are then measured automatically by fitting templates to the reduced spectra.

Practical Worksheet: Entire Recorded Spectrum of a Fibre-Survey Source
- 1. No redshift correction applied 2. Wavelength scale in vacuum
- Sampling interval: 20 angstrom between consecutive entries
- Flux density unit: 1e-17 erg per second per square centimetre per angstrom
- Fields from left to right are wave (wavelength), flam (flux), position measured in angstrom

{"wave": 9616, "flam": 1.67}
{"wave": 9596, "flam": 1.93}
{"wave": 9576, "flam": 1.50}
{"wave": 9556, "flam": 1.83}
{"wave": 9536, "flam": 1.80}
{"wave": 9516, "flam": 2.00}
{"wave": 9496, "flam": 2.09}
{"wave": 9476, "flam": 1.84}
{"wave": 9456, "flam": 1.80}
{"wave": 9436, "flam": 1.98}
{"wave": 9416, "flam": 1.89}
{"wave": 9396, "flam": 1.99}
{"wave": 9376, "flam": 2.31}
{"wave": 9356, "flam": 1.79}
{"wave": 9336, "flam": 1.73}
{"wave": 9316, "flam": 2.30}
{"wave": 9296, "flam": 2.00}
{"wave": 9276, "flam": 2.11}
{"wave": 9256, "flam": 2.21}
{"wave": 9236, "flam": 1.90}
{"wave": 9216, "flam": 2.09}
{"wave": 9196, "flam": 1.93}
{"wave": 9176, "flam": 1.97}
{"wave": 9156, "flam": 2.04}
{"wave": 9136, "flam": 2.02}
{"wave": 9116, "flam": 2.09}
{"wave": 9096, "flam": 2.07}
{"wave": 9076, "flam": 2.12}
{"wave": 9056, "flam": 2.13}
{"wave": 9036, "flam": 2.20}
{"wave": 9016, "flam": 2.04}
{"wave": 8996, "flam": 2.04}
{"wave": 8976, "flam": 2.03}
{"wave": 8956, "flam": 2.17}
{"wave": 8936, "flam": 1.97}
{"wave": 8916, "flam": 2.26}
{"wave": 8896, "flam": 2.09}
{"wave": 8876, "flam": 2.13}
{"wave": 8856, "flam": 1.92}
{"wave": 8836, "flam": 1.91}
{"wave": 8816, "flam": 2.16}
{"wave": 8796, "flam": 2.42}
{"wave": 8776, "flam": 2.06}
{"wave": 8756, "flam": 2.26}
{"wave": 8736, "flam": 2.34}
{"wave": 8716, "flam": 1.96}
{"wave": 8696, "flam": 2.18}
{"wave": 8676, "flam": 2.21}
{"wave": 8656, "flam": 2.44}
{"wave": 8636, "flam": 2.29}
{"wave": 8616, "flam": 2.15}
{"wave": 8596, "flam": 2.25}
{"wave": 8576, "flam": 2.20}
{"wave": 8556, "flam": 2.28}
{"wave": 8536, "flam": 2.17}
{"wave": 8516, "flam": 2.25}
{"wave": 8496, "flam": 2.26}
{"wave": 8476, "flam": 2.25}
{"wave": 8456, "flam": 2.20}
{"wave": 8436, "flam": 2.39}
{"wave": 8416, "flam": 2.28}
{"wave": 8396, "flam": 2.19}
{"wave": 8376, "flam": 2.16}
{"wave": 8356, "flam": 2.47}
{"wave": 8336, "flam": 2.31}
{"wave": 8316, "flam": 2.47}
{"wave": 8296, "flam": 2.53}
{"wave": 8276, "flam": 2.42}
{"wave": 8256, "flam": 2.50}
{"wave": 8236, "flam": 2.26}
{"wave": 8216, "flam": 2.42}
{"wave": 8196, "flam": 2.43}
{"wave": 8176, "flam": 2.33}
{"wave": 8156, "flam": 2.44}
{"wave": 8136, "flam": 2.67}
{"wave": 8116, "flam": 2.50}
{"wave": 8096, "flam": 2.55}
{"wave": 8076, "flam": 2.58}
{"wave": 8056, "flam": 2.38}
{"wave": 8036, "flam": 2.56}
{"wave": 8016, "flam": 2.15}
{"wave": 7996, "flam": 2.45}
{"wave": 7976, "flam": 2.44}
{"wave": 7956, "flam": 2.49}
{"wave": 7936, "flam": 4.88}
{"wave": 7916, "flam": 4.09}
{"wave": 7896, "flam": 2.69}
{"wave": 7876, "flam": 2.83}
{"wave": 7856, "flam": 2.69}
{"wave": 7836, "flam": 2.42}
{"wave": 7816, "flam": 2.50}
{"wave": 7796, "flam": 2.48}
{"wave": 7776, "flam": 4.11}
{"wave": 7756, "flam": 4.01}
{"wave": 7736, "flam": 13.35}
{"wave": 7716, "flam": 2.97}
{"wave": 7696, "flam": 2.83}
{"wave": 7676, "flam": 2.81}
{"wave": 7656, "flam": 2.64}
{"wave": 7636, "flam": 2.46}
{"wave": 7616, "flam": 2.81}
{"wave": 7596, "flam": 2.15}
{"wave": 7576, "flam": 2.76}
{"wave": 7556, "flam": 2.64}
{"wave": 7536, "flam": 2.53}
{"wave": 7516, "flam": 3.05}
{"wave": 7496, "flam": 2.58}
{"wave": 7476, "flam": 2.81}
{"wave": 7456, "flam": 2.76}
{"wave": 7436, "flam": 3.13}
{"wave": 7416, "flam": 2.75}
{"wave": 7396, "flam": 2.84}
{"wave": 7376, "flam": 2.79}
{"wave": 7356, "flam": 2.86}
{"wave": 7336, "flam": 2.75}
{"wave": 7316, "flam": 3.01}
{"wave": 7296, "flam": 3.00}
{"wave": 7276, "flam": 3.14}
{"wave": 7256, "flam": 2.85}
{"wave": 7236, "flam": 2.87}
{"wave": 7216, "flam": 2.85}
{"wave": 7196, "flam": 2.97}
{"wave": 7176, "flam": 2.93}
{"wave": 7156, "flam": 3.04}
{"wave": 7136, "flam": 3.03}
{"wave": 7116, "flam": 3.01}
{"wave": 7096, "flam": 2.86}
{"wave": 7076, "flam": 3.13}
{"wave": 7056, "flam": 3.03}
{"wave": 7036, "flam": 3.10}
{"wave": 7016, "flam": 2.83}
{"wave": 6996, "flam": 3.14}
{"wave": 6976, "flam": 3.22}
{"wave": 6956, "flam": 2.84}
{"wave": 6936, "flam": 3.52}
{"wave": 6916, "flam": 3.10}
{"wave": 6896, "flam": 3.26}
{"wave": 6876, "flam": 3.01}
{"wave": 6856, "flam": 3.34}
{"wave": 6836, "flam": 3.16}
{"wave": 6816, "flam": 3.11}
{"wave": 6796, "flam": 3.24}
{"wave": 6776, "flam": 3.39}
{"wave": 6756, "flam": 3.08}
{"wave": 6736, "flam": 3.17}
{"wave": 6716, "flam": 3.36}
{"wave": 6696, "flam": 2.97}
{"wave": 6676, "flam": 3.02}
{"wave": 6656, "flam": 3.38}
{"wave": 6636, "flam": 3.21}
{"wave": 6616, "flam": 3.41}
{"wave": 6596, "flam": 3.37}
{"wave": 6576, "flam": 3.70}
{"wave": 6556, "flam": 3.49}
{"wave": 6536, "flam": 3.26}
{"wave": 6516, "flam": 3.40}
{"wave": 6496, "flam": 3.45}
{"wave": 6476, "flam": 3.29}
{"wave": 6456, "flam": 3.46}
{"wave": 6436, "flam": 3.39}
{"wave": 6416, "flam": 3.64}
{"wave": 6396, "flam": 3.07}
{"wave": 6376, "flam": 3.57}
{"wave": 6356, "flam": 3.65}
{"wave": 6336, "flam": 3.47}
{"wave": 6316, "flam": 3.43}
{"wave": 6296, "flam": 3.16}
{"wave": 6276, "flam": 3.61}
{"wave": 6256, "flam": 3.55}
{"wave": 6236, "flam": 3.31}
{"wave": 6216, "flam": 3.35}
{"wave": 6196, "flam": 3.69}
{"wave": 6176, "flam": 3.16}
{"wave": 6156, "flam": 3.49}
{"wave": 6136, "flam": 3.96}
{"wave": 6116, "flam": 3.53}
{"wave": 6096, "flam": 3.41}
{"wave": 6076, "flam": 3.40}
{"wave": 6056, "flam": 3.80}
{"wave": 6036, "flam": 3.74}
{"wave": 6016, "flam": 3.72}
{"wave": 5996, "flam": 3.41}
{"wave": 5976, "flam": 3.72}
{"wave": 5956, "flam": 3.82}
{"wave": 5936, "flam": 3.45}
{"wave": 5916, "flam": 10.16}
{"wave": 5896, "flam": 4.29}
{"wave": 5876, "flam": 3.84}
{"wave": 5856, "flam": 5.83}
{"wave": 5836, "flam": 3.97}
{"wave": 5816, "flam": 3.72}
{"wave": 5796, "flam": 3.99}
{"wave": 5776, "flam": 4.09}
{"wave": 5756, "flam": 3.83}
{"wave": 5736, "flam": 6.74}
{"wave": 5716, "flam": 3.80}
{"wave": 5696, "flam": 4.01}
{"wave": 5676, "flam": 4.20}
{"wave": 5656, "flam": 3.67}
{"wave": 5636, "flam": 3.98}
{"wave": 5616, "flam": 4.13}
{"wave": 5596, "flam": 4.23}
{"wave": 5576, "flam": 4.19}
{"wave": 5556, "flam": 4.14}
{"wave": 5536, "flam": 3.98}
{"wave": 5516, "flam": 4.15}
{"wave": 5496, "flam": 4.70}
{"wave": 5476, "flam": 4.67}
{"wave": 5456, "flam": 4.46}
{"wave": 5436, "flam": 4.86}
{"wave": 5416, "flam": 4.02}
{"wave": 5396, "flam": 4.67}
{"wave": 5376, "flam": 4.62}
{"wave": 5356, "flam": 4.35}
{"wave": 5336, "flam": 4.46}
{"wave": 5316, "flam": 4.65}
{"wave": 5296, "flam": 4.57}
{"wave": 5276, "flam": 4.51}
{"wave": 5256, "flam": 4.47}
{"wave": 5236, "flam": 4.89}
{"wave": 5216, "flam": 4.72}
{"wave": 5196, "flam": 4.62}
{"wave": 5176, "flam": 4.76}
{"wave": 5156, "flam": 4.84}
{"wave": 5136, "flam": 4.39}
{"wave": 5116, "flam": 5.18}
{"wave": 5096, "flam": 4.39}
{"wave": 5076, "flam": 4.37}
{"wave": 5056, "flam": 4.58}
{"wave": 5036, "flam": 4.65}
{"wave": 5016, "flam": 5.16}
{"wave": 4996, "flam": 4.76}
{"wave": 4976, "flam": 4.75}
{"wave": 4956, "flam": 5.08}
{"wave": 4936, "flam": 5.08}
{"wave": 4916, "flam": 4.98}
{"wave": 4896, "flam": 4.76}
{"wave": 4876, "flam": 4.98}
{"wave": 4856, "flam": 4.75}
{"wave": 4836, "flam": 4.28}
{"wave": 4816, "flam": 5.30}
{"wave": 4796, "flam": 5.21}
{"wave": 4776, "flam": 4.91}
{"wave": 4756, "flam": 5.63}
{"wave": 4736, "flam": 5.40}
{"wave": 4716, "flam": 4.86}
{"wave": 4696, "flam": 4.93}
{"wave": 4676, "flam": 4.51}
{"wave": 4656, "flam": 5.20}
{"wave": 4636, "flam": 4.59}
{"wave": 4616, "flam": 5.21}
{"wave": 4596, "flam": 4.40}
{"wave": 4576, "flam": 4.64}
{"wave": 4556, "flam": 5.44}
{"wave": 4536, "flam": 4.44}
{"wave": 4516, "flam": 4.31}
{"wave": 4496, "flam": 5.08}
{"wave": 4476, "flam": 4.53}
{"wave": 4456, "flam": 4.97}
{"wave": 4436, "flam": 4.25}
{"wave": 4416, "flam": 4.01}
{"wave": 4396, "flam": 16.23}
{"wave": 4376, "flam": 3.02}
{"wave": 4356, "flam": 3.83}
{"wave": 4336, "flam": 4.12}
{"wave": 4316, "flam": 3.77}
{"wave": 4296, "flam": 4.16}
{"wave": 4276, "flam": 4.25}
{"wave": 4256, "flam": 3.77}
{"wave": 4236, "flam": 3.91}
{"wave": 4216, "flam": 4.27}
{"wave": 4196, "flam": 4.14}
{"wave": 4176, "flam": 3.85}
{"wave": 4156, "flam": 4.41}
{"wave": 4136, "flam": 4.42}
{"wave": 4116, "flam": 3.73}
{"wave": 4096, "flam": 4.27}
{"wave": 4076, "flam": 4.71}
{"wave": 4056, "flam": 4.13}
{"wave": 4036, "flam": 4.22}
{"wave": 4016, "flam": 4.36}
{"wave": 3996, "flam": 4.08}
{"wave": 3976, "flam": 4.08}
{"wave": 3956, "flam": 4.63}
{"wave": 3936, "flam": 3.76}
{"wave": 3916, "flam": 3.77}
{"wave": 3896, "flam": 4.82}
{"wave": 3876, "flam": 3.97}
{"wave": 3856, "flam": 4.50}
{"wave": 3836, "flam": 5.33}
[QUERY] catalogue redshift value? 0.18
